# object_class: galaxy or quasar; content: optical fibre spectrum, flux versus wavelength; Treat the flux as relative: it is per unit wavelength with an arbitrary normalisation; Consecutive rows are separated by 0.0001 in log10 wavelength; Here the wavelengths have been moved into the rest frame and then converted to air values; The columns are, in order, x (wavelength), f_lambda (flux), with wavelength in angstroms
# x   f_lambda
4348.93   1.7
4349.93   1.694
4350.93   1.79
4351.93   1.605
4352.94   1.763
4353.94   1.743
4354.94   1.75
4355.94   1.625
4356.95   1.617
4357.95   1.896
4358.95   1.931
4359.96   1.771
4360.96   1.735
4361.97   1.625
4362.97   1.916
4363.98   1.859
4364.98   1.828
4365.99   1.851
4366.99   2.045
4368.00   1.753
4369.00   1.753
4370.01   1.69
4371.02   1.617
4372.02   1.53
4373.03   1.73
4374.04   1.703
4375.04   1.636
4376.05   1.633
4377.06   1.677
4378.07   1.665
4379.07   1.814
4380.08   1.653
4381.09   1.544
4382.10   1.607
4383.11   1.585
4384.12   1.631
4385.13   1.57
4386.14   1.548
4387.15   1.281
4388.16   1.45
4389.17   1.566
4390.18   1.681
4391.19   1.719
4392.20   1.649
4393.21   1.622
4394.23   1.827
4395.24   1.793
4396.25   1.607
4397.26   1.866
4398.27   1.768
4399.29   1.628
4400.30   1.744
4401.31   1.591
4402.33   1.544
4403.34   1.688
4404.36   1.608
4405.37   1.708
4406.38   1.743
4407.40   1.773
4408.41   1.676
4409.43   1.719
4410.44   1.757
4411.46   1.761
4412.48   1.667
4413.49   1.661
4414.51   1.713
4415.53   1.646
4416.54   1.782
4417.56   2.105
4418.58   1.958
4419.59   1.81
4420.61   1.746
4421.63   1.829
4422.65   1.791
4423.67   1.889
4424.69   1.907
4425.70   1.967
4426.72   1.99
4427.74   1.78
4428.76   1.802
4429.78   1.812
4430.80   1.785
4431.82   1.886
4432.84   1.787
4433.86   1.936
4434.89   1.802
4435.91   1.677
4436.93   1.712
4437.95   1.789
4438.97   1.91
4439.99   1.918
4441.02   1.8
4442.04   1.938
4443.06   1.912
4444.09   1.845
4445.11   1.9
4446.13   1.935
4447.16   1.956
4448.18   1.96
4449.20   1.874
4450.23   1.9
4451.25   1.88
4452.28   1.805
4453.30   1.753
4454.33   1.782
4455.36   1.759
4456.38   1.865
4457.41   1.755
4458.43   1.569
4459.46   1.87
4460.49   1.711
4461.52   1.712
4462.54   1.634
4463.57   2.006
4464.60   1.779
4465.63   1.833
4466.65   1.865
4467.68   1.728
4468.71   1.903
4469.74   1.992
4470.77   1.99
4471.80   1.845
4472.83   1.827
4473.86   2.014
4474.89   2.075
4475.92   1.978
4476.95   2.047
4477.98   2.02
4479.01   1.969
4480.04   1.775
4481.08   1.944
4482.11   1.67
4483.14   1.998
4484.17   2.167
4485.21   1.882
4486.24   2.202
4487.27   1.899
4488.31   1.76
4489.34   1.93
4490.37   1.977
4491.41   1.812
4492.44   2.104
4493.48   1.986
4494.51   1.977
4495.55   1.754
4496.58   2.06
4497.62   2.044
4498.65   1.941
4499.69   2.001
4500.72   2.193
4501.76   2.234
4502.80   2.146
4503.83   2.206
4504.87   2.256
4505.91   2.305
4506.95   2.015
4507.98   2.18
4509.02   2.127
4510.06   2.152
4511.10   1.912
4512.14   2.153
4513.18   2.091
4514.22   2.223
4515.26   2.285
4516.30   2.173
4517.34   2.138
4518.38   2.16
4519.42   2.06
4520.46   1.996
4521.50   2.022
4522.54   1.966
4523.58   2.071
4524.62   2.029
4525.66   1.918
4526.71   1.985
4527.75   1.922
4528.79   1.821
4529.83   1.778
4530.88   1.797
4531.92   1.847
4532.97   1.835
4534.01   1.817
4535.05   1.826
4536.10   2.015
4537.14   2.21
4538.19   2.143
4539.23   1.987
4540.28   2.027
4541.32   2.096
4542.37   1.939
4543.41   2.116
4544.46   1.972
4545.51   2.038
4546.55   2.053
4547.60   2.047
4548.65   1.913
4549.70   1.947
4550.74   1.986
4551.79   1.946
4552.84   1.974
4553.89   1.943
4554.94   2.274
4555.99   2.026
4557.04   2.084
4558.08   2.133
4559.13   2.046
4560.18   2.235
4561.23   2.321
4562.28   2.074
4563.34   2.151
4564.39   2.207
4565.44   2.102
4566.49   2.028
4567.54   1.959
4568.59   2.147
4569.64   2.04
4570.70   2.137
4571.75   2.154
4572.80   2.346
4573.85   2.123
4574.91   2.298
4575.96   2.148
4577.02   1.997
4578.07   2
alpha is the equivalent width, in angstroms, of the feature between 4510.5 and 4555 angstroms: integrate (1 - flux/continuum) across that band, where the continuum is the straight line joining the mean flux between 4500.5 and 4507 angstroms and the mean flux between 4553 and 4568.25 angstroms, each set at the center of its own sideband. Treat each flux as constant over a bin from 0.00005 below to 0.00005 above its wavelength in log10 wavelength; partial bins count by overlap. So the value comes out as 3.1 angstroms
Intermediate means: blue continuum 2.2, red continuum 2.11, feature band 2.01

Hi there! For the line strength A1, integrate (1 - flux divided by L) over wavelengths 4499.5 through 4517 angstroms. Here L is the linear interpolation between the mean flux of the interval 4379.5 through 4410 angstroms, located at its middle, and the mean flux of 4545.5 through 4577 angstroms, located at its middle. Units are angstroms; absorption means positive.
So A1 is -1.85 angstroms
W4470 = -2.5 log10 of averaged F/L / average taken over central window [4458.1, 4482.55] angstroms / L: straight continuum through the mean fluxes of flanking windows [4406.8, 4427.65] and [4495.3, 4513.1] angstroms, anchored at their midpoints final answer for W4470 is 0.07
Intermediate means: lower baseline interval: 1.81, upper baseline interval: 2.1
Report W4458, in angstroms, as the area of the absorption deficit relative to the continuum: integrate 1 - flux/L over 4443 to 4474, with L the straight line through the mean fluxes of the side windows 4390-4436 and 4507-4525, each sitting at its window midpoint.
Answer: 1.2 angstroms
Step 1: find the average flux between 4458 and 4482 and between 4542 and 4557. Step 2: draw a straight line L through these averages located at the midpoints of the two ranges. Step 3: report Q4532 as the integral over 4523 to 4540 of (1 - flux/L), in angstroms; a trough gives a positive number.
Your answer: 0.37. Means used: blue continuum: 1.87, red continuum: 2.02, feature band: 1.94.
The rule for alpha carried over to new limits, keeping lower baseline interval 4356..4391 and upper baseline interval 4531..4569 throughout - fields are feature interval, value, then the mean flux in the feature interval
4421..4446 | -0.6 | 1.85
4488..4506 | -0.9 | 2.04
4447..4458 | 0.0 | 1.84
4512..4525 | -0.9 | 2.11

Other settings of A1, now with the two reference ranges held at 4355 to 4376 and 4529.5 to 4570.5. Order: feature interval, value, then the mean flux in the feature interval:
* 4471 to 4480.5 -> -0.2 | 1.95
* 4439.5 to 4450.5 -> -0.2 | 1.9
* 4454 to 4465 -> 0.7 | 1.77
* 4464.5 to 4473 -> 0.2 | 1.87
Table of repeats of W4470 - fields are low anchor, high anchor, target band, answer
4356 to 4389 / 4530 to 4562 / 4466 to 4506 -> -0.04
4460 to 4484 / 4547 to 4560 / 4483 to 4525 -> -0.06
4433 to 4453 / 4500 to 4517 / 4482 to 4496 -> 0.07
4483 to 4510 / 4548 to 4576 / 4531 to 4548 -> 0.05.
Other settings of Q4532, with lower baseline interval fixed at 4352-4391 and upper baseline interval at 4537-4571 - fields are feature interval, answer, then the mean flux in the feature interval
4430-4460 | 0.09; 1.84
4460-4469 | 0.42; 1.8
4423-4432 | -0.30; 1.87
